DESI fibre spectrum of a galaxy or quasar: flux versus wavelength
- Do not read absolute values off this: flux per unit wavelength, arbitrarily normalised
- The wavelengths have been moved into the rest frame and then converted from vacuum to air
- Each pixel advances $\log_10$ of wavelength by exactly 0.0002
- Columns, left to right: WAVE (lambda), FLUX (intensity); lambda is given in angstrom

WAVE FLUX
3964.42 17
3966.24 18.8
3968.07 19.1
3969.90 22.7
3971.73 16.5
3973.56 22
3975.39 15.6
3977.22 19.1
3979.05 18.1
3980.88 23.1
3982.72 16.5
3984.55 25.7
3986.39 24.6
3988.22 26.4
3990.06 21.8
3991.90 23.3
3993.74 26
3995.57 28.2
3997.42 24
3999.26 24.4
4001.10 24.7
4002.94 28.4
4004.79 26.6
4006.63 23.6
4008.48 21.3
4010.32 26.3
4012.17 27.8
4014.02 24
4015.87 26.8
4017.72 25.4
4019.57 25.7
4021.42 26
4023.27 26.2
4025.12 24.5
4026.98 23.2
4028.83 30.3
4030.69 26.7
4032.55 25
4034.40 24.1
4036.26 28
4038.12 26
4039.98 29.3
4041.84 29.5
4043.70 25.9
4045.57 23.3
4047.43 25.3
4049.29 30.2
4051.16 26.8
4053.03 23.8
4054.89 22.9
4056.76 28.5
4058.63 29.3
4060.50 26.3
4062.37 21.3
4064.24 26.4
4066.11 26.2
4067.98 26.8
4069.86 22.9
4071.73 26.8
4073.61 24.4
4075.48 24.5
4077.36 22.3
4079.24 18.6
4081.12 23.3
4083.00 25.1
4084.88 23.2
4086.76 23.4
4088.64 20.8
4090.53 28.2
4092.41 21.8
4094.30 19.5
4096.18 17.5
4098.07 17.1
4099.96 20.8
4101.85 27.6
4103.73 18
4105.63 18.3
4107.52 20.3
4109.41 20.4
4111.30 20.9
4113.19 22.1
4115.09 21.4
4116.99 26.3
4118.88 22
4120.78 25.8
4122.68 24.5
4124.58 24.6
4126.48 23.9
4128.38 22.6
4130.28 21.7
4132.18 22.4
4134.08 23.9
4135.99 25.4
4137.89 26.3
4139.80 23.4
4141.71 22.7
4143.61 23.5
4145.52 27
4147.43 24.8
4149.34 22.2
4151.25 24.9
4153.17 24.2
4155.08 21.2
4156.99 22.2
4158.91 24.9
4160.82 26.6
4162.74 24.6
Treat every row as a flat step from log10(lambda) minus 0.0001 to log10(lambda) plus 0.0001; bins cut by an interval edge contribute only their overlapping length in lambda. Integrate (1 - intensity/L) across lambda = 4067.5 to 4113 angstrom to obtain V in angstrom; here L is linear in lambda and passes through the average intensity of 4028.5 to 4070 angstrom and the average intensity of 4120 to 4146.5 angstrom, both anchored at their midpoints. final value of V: 5.6 angstrom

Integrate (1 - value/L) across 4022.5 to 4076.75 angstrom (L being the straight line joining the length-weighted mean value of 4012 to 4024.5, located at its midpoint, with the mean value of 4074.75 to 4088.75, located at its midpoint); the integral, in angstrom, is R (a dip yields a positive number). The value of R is -3.8 angstrom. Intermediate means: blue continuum 25.8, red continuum 22.7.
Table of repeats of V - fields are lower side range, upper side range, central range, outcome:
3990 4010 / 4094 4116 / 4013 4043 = -3.30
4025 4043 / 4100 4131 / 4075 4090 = 0.90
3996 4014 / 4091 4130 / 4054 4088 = -2.06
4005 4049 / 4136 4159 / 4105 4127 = 1.70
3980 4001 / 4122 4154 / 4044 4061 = -1.58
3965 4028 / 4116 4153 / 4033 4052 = -2.53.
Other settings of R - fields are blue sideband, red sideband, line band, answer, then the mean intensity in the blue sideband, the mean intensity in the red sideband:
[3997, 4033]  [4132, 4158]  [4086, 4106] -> 2.7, 25.6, 23.9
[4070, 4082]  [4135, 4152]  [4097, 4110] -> 1.9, 23.3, 24.5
